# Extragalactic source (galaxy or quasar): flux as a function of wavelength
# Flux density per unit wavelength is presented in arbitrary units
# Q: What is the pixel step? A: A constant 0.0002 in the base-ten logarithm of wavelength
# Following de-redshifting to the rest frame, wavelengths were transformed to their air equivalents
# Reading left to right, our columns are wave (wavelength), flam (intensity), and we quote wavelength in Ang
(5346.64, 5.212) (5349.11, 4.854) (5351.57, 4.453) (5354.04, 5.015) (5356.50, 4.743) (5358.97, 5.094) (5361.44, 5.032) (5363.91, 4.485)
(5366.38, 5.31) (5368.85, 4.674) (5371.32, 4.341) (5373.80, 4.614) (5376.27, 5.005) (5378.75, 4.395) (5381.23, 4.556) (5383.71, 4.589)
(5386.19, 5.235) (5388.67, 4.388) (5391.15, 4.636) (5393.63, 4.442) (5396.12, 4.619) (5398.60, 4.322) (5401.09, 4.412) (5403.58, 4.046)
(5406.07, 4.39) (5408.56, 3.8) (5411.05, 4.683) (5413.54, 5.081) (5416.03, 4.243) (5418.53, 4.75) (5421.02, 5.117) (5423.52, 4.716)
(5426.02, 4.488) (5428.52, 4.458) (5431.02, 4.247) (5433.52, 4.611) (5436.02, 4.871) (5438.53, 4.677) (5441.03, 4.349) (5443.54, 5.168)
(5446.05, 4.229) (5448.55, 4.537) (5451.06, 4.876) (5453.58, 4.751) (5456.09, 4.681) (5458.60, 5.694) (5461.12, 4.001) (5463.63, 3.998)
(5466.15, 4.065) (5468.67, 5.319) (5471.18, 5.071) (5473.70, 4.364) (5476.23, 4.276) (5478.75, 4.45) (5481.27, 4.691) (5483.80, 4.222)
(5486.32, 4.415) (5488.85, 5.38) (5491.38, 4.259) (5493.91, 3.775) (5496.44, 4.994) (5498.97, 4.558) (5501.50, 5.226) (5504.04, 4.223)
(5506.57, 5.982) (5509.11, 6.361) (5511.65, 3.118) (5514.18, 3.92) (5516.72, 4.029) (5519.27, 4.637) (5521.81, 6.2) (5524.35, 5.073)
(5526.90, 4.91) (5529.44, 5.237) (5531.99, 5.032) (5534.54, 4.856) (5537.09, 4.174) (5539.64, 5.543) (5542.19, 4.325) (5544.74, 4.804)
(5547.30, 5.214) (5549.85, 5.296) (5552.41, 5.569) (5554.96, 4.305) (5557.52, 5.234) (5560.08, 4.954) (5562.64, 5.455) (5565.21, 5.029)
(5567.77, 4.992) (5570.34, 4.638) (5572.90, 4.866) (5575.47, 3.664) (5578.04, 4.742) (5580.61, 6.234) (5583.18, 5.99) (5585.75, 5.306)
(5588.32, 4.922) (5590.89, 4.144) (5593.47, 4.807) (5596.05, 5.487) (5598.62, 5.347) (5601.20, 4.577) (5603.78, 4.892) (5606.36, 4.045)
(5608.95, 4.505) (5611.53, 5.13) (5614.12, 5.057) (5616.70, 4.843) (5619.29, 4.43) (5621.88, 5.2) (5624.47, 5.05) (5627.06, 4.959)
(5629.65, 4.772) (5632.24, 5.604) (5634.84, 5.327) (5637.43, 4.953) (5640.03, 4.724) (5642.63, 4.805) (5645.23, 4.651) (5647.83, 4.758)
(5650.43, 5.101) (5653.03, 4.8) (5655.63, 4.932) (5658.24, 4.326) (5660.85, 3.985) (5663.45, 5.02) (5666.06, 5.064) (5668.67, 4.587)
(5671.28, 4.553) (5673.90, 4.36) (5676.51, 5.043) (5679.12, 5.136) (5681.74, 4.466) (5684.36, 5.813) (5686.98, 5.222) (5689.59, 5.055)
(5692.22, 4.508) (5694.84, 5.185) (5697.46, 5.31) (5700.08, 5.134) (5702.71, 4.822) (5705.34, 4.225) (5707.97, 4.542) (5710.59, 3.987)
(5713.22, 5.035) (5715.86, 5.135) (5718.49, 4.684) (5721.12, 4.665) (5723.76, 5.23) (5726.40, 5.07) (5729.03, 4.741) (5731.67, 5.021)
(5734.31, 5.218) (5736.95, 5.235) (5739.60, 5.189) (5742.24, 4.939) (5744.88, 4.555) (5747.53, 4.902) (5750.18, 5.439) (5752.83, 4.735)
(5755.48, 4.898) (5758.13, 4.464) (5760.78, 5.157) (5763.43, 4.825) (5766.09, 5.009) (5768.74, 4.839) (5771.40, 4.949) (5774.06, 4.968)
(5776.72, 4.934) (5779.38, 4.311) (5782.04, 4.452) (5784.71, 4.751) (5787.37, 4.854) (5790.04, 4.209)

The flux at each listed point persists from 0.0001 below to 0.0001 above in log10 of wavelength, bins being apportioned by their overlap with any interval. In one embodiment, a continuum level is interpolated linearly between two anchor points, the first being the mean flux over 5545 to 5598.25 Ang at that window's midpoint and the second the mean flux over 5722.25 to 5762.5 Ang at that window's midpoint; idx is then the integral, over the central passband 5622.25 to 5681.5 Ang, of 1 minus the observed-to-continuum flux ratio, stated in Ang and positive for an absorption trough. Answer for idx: 2.1 Ang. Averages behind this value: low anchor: 5.04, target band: 4.84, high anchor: 4.98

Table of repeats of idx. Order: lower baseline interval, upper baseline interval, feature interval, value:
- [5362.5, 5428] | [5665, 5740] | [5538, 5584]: -2.6 Ang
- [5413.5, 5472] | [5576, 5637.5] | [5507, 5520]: 0.8 Ang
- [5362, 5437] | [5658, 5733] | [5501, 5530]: -1.3 Ang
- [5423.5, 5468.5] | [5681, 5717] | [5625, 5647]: -0.7 Ang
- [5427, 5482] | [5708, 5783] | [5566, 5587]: -1.5 Ang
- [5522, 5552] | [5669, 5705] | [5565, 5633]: 0.8 Ang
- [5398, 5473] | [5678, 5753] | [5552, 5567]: -1.0 Ang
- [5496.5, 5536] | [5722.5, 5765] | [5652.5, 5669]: 0.9 Ang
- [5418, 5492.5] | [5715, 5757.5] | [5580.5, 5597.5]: -1.5 Ang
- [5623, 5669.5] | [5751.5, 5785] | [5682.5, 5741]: -1.5 Ang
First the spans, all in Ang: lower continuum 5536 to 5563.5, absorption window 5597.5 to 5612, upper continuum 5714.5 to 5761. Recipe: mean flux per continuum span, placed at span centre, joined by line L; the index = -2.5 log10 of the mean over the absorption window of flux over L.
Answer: 0.06 mag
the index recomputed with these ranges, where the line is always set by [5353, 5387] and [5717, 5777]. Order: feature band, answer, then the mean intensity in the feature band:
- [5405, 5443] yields 0.05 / 4.58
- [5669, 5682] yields 0.04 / 4.72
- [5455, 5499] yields 0.06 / 4.57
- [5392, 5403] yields 0.09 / 4.43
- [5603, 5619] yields 0.04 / 4.72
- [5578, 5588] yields -0.15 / 5.61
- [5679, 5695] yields -0.03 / 5.04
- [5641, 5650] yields 0.03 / 4.77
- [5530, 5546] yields 0.01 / 4.81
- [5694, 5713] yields 0.04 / 4.75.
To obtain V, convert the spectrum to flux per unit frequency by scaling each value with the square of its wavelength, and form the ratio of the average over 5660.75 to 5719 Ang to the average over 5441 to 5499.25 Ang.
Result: 1.1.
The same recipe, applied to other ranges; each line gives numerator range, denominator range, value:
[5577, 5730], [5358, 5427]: 1.16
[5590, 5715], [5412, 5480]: 1.13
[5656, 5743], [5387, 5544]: 1.14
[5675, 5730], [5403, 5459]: 1.17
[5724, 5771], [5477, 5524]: 1.15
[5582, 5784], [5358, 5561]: 1.13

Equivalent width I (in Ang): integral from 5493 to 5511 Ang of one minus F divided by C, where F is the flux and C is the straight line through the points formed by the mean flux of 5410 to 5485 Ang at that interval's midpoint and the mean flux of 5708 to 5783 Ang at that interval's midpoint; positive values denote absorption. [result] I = -1.2 Ang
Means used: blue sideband 4.62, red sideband 4.87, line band 4.98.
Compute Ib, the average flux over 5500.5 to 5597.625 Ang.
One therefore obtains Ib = 4.96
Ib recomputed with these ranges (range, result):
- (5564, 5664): 4.89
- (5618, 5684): 4.84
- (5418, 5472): 4.66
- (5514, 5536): 4.92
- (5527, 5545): 4.86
